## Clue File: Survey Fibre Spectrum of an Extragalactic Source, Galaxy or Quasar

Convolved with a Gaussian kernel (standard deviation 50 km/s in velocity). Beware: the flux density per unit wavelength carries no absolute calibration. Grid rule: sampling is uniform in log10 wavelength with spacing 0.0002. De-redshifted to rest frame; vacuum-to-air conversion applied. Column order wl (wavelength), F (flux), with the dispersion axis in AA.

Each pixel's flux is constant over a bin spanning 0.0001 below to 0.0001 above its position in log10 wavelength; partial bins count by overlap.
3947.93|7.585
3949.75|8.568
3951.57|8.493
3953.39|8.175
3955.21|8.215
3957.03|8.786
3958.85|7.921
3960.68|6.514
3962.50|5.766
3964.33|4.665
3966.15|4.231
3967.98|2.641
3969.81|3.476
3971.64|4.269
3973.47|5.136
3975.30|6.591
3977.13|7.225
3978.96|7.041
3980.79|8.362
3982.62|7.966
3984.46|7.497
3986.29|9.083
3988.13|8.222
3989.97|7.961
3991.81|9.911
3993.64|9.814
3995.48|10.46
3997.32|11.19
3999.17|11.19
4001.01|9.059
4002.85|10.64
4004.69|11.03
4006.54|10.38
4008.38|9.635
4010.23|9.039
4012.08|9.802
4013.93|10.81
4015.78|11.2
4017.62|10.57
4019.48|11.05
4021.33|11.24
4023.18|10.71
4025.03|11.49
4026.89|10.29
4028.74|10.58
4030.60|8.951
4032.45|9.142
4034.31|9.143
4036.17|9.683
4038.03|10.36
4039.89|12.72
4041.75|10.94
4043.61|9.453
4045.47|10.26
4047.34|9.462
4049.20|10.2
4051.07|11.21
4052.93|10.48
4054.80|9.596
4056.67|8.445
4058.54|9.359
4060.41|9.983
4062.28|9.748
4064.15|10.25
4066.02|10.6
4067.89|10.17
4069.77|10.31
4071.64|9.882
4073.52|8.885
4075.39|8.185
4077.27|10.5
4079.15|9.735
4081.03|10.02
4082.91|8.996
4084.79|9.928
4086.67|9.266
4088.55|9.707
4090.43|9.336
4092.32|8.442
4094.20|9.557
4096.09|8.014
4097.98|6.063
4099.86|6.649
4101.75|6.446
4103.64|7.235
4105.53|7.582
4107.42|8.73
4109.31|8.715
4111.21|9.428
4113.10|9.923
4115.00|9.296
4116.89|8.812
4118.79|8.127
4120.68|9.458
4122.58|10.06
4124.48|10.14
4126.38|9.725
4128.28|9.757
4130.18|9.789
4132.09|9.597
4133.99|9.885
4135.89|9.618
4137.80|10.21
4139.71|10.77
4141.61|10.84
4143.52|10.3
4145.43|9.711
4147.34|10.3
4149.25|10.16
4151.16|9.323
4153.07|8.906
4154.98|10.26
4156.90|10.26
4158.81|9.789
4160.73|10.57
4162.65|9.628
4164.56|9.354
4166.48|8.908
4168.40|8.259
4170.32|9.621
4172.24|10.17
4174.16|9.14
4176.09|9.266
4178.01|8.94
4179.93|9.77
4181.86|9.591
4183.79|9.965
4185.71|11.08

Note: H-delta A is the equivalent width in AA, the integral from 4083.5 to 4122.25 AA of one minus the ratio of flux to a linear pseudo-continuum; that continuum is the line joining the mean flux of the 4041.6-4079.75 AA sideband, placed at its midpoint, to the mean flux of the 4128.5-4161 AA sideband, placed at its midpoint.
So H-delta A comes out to 5.3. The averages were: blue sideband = 9.87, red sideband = 10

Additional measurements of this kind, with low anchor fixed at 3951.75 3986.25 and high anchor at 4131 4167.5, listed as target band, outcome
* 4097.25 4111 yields 2.4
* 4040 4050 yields -3.0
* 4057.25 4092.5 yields -4.9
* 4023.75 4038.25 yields -4.4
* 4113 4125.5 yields 0.0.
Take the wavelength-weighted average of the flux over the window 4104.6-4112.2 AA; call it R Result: 8.62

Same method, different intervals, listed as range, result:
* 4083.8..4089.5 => 9.64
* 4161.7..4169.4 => 9.05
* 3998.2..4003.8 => 10.3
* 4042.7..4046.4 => 9.87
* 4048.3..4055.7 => 10.4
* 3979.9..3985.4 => 7.95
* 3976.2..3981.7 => 7.55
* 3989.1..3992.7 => 8.94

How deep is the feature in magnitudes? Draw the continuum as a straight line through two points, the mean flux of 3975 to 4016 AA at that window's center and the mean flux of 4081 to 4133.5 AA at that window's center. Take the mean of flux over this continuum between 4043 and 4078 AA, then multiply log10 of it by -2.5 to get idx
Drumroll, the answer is -0.089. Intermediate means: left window 9.32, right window 8.88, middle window 9.84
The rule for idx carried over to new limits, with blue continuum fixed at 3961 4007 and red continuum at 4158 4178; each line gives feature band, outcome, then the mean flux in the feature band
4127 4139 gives -0.081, 9.82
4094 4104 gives 0.222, 7.17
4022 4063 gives -0.219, 10.1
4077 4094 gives -0.101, 9.51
